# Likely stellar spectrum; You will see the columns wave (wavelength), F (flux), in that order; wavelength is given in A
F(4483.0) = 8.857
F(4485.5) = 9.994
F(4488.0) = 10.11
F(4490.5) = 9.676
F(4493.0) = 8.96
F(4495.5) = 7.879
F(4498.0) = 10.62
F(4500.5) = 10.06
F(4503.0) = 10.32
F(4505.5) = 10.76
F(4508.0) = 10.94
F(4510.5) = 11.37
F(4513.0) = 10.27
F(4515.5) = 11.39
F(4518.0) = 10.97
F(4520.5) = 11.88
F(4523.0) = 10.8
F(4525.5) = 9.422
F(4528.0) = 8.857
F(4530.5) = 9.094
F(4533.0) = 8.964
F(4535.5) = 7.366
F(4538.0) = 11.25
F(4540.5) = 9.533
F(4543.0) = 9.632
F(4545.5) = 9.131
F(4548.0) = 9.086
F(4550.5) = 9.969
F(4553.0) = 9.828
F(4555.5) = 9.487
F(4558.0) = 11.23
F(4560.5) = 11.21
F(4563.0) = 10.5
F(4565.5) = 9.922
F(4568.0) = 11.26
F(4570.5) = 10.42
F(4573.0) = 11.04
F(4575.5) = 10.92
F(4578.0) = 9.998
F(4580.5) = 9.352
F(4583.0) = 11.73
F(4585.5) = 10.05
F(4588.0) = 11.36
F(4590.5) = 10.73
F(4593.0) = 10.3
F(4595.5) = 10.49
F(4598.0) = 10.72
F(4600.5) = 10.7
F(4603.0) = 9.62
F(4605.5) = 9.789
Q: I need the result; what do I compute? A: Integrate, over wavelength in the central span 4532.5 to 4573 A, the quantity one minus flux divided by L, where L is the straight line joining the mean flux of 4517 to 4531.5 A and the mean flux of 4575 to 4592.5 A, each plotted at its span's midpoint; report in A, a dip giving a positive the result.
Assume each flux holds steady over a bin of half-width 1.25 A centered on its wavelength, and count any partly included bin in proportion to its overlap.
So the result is 1.5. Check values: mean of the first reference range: 10.2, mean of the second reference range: 10.6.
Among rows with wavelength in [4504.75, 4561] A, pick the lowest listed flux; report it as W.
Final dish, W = 7.366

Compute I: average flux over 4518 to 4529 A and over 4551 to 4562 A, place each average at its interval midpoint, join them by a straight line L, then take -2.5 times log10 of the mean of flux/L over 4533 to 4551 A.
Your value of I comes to 0.112 mag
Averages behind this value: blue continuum 10.4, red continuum 10.4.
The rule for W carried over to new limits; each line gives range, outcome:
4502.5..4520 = 10.27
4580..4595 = 9.352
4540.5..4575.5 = 9.086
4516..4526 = 9.422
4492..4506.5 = 7.879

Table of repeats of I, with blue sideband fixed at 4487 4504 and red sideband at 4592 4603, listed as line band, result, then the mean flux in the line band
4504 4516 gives -0.12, 10.9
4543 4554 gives 0.06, 9.51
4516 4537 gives 0.01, 9.75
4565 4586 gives -0.03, 10.6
